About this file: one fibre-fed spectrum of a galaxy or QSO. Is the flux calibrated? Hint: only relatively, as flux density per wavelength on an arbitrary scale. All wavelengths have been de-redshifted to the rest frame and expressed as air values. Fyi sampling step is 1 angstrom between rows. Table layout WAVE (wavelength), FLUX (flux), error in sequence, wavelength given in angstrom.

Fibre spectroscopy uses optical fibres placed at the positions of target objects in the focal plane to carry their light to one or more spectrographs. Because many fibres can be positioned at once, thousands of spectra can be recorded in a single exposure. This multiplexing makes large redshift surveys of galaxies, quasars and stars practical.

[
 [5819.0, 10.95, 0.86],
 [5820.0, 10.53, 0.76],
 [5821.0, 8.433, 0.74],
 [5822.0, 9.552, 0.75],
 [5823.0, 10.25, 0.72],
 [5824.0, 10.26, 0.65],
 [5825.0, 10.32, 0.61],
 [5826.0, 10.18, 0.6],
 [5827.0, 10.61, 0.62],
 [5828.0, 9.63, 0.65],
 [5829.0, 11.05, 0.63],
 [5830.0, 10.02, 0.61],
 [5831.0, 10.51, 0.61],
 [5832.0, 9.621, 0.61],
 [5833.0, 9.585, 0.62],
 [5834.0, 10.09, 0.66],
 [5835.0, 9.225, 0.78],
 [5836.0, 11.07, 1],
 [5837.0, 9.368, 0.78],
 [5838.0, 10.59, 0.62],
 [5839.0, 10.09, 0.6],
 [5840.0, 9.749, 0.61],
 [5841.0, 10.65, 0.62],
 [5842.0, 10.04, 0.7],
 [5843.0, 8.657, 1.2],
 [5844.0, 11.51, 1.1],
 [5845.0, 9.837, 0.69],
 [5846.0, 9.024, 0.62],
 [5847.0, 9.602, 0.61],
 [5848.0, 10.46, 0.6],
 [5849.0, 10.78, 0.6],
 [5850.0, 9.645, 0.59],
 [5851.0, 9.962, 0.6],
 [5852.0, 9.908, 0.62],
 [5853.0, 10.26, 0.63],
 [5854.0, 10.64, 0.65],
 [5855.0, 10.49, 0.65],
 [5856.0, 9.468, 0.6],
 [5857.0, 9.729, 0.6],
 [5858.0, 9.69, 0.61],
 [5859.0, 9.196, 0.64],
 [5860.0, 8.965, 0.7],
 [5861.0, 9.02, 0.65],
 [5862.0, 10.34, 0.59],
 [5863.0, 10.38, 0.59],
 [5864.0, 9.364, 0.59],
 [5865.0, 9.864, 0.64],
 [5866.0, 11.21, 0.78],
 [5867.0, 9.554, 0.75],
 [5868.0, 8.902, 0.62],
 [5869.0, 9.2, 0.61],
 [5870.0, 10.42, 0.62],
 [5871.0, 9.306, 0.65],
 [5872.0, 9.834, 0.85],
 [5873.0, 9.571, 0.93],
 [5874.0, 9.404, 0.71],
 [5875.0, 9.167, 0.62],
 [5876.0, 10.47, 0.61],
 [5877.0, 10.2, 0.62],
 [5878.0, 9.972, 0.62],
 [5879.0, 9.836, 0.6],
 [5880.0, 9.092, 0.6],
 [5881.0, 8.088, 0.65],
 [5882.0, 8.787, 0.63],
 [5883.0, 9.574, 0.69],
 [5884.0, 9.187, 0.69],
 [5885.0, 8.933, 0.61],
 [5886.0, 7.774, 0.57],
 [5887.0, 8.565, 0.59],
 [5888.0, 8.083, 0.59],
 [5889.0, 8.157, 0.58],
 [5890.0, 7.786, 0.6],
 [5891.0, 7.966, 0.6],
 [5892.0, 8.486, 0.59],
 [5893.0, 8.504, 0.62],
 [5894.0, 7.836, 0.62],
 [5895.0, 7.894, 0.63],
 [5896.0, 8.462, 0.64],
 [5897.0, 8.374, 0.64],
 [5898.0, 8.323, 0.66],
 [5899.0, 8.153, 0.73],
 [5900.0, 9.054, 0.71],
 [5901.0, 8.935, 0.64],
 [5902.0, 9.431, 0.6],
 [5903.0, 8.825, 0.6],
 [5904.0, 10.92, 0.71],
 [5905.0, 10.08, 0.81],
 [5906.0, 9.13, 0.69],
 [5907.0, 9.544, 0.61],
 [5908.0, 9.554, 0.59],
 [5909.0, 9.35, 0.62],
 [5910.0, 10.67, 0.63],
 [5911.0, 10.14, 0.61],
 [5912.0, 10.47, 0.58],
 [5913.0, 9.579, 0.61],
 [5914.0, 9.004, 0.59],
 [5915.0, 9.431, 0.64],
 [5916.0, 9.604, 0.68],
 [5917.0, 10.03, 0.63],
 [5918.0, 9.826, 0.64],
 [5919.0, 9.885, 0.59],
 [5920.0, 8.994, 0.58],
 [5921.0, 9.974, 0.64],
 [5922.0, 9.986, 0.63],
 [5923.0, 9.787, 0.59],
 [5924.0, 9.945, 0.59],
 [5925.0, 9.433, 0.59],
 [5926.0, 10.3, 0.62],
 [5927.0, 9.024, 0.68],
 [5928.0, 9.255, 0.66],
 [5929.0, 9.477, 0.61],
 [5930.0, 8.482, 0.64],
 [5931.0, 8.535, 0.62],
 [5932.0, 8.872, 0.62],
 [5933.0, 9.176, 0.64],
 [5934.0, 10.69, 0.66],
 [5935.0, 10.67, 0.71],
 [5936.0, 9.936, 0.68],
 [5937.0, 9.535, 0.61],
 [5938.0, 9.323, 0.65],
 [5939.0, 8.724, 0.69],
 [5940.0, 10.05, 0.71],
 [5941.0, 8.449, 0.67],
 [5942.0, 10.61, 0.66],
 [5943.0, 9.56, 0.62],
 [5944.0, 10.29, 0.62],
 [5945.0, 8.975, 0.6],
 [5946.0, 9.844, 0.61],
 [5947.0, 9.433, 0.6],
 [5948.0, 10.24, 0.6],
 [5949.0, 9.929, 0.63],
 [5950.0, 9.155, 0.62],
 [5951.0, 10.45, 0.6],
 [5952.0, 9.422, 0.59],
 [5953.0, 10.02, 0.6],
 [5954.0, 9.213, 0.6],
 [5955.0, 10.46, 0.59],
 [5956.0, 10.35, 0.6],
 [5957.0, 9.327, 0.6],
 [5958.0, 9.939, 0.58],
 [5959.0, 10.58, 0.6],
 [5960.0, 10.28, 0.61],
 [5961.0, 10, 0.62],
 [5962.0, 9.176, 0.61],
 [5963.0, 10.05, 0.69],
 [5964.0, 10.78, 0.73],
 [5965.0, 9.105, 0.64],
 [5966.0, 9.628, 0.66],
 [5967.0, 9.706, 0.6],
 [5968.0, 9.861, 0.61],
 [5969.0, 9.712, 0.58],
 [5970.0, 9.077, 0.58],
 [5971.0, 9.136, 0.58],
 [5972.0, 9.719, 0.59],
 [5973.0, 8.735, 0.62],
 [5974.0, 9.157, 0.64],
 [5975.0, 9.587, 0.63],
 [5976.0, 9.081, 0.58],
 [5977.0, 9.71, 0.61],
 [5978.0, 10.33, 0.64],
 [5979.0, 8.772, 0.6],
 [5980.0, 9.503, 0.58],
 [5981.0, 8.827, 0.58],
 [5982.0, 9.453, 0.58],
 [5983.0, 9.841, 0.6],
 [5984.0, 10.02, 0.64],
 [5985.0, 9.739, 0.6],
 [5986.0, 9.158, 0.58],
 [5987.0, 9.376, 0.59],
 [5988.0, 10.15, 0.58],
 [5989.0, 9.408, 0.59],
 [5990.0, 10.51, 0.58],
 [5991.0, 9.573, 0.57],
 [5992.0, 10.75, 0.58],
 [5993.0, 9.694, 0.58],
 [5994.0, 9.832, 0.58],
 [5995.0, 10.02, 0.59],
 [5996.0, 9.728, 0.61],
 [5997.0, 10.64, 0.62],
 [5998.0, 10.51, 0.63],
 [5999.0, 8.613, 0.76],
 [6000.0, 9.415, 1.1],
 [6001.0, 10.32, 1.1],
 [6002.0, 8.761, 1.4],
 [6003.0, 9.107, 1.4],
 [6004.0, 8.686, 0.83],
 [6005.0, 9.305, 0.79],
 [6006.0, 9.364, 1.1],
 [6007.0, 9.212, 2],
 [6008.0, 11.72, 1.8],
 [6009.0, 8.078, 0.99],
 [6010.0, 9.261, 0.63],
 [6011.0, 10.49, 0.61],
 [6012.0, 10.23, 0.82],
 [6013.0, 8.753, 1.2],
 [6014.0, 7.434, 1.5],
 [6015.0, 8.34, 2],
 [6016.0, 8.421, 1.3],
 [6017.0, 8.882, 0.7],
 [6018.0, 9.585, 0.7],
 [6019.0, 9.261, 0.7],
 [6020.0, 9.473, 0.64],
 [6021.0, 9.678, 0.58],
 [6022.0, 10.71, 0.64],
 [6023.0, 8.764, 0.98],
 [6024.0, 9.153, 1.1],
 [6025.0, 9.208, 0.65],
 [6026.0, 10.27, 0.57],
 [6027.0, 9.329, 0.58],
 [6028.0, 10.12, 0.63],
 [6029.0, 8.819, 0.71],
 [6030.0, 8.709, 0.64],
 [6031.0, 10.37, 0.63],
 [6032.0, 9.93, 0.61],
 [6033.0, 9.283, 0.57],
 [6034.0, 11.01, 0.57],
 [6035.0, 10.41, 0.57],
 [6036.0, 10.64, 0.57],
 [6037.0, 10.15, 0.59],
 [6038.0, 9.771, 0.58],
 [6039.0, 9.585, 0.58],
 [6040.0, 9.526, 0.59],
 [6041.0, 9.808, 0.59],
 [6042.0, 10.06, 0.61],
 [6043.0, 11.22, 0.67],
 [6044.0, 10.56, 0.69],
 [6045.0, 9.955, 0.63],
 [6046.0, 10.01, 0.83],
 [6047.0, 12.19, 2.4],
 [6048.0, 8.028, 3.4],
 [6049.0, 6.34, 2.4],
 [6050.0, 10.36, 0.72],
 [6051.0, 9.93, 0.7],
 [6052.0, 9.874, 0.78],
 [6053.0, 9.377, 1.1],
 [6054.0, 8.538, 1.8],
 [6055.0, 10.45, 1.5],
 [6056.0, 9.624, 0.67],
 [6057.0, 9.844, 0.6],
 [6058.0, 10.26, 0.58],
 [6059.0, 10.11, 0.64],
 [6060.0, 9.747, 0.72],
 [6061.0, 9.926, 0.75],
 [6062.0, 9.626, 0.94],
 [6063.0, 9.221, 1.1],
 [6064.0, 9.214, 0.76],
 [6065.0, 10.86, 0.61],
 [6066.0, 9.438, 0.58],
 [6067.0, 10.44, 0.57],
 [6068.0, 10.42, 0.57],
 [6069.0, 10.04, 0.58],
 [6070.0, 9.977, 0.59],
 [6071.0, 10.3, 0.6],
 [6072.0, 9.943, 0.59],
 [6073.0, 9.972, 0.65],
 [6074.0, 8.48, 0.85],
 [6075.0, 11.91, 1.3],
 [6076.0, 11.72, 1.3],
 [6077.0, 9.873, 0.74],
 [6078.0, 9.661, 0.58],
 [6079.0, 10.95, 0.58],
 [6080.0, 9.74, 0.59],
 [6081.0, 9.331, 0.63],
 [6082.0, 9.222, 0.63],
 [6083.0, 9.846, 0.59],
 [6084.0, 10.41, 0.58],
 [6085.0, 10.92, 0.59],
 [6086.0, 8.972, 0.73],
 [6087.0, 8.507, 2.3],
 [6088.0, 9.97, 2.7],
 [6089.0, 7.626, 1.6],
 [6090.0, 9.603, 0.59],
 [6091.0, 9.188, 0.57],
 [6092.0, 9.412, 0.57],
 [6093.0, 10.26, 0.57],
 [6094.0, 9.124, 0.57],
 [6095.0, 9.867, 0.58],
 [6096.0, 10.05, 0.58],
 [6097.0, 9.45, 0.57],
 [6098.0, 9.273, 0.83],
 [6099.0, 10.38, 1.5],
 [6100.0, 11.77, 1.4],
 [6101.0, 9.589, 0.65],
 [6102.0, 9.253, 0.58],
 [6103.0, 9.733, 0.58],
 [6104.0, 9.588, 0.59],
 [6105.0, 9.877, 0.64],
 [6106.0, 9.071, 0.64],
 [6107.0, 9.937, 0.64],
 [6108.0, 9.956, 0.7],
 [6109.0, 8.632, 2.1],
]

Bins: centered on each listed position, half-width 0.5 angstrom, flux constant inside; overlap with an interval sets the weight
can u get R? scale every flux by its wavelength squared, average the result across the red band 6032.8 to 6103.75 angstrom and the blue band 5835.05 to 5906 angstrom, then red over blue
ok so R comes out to 1.12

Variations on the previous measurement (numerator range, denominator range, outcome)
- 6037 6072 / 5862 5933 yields 1.12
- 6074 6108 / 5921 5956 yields 1.07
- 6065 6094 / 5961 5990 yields 1.07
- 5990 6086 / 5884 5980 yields 1.07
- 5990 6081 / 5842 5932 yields 1.09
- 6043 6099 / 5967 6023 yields 1.06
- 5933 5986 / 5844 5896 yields 1.06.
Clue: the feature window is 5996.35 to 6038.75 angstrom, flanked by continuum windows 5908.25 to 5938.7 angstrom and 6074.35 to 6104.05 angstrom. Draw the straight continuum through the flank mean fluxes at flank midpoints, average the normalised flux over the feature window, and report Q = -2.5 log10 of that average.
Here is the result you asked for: 0.025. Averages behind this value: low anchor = 9.64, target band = 9.53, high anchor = 9.84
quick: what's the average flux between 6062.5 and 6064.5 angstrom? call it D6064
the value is 9.22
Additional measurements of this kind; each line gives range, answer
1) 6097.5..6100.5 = 10.5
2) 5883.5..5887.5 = 8.61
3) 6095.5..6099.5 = 9.79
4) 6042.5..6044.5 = 10.9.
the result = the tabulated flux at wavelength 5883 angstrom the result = 9.574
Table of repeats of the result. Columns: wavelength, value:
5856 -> 9.468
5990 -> 10.51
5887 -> 8.565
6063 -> 9.221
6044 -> 10.56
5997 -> 10.64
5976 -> 9.081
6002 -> 8.761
